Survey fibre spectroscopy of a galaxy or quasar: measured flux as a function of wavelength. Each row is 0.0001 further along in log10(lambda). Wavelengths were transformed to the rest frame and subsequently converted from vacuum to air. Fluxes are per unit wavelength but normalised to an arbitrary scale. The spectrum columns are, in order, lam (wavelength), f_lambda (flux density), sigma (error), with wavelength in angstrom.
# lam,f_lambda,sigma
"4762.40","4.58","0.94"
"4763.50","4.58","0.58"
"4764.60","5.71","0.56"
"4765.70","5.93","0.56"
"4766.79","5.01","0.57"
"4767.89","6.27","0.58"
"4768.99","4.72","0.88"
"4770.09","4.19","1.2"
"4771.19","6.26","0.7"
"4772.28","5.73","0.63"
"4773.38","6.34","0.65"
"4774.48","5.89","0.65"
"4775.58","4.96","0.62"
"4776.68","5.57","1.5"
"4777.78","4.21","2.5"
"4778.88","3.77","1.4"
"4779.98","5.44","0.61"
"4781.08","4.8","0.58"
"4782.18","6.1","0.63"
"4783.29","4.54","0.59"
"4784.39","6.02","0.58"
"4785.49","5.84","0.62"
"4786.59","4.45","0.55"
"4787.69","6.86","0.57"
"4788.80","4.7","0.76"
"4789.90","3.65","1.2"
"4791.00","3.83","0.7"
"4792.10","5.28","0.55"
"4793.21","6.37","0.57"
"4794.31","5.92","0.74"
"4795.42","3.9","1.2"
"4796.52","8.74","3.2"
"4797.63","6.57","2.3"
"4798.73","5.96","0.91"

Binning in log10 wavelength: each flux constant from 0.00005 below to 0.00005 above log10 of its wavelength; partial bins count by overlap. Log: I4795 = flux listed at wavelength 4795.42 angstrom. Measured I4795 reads 3.9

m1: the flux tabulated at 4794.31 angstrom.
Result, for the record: 5.92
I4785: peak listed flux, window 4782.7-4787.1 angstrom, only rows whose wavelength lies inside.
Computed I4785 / 6.02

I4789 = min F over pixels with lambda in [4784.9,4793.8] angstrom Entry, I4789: 3.65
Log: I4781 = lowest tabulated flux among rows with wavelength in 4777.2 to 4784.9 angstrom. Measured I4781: 3.77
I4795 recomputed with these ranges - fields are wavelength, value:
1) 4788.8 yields 4.7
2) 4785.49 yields 5.84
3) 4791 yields 3.83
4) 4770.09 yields 4.19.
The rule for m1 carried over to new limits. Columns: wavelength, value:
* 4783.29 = 4.54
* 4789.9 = 3.65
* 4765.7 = 5.93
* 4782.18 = 6.1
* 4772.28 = 5.73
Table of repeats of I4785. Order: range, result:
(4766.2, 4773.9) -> 6.34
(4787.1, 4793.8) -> 6.86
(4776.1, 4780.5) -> 5.57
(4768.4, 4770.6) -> 4.72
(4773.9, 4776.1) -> 5.89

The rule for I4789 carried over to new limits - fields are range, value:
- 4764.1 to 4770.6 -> 4.19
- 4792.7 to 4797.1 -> 3.9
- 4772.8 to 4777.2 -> 4.96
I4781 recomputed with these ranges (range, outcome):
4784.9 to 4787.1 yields 4.45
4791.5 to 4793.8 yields 5.28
